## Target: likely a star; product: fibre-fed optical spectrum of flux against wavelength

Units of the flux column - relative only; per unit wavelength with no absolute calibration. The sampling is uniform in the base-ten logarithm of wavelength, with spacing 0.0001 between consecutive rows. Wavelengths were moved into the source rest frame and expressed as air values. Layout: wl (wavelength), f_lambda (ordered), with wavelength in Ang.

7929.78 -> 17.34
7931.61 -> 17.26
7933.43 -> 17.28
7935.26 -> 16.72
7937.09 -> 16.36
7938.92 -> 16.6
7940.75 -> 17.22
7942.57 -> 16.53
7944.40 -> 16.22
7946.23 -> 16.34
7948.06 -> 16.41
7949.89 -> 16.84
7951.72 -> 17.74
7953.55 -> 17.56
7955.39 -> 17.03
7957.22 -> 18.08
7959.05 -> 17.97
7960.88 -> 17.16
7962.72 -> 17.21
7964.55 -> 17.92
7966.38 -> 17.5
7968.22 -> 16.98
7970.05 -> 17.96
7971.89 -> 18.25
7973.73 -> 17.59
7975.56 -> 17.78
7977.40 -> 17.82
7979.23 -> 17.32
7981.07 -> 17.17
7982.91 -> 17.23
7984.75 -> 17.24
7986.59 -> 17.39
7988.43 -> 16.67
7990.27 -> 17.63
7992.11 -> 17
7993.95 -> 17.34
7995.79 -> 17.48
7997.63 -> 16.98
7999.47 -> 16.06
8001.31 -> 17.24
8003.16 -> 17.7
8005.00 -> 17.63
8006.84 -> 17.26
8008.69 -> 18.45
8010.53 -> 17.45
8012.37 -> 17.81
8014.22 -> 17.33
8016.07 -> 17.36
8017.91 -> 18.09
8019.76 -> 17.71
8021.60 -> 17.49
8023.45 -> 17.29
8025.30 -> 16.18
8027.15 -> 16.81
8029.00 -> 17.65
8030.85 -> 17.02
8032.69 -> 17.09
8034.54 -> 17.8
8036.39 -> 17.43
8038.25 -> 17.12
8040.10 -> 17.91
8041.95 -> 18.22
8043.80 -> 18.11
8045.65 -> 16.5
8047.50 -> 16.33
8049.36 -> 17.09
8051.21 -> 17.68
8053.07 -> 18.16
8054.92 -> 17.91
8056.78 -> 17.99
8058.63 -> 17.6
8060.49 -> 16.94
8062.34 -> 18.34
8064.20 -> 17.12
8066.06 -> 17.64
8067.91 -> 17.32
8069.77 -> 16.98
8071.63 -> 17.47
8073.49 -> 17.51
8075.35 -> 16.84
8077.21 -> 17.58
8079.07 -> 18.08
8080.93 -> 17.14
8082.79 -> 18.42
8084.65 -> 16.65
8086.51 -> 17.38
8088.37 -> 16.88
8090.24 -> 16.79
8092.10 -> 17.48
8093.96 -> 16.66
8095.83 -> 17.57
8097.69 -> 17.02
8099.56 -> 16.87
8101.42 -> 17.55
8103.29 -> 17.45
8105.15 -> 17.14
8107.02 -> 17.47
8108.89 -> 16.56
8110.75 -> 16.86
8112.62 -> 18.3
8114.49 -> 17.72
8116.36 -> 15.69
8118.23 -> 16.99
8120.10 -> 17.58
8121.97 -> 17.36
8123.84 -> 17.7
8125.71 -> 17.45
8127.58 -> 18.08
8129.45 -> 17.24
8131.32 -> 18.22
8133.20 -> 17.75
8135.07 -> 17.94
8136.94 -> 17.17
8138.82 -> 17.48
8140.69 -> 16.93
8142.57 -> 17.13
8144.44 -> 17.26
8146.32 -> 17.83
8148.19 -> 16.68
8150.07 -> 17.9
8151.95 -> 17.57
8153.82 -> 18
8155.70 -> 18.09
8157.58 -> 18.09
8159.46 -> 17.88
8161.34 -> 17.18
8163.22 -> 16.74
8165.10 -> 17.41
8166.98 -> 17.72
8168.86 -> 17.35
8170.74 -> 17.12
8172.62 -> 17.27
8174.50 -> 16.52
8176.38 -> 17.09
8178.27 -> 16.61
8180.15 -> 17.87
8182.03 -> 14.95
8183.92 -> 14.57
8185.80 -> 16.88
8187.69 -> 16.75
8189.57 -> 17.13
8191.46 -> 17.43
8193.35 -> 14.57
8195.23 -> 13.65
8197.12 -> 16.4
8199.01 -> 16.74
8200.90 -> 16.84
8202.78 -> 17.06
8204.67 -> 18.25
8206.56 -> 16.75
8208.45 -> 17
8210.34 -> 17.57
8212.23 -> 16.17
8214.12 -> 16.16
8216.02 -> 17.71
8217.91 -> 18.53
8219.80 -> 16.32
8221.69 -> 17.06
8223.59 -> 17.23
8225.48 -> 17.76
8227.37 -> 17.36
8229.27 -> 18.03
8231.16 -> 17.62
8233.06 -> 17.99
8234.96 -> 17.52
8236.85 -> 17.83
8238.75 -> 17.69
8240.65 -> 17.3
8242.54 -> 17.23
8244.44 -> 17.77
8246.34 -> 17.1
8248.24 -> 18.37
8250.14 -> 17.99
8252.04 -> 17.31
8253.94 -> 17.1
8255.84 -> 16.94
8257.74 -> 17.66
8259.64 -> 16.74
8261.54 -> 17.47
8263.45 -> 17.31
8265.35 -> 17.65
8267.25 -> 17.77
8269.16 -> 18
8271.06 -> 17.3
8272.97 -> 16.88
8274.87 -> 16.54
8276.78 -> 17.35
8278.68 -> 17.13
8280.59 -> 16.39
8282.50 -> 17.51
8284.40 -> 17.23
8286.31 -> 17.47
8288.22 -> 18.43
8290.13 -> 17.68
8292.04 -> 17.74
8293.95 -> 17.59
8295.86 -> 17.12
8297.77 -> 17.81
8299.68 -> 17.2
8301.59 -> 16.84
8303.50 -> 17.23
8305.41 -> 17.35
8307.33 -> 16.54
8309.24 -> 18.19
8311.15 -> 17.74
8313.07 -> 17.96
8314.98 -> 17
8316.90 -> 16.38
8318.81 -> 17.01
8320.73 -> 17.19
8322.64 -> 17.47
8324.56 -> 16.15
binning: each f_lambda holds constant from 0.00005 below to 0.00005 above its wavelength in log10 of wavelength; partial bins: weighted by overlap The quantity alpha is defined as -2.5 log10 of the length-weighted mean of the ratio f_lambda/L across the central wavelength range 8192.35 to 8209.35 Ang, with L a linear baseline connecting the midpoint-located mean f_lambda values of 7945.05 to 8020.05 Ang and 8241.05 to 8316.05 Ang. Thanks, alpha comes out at 0.07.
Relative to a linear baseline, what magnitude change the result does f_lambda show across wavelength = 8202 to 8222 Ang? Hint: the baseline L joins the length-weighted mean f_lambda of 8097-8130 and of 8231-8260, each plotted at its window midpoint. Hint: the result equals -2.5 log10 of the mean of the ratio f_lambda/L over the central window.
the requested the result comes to 0.02 mag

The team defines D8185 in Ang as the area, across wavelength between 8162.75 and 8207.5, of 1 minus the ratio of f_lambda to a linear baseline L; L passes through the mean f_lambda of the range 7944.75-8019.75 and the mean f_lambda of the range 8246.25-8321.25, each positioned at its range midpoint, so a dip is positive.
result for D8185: 1.8 Ang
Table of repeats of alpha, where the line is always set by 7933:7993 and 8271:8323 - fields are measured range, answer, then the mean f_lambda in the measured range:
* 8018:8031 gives 0.00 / 17.2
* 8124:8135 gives -0.03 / 17.8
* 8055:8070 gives -0.02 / 17.5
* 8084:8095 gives 0.02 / 17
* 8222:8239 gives -0.02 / 17.6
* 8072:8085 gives -0.02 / 17.5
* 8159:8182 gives 0.01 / 17.1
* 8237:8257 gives -0.01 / 17.5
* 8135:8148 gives 0.00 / 17.3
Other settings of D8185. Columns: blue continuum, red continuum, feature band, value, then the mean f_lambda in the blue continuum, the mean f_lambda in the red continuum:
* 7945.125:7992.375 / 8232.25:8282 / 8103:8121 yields 0.2 Ang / 17.4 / 17.4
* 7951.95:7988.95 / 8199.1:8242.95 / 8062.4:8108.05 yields 0.3 Ang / 17.5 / 17.3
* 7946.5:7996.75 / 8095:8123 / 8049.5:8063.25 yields -0.4 Ang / 17.4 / 17.2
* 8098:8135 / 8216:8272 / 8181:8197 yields 1.5 Ang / 17.4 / 17.5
